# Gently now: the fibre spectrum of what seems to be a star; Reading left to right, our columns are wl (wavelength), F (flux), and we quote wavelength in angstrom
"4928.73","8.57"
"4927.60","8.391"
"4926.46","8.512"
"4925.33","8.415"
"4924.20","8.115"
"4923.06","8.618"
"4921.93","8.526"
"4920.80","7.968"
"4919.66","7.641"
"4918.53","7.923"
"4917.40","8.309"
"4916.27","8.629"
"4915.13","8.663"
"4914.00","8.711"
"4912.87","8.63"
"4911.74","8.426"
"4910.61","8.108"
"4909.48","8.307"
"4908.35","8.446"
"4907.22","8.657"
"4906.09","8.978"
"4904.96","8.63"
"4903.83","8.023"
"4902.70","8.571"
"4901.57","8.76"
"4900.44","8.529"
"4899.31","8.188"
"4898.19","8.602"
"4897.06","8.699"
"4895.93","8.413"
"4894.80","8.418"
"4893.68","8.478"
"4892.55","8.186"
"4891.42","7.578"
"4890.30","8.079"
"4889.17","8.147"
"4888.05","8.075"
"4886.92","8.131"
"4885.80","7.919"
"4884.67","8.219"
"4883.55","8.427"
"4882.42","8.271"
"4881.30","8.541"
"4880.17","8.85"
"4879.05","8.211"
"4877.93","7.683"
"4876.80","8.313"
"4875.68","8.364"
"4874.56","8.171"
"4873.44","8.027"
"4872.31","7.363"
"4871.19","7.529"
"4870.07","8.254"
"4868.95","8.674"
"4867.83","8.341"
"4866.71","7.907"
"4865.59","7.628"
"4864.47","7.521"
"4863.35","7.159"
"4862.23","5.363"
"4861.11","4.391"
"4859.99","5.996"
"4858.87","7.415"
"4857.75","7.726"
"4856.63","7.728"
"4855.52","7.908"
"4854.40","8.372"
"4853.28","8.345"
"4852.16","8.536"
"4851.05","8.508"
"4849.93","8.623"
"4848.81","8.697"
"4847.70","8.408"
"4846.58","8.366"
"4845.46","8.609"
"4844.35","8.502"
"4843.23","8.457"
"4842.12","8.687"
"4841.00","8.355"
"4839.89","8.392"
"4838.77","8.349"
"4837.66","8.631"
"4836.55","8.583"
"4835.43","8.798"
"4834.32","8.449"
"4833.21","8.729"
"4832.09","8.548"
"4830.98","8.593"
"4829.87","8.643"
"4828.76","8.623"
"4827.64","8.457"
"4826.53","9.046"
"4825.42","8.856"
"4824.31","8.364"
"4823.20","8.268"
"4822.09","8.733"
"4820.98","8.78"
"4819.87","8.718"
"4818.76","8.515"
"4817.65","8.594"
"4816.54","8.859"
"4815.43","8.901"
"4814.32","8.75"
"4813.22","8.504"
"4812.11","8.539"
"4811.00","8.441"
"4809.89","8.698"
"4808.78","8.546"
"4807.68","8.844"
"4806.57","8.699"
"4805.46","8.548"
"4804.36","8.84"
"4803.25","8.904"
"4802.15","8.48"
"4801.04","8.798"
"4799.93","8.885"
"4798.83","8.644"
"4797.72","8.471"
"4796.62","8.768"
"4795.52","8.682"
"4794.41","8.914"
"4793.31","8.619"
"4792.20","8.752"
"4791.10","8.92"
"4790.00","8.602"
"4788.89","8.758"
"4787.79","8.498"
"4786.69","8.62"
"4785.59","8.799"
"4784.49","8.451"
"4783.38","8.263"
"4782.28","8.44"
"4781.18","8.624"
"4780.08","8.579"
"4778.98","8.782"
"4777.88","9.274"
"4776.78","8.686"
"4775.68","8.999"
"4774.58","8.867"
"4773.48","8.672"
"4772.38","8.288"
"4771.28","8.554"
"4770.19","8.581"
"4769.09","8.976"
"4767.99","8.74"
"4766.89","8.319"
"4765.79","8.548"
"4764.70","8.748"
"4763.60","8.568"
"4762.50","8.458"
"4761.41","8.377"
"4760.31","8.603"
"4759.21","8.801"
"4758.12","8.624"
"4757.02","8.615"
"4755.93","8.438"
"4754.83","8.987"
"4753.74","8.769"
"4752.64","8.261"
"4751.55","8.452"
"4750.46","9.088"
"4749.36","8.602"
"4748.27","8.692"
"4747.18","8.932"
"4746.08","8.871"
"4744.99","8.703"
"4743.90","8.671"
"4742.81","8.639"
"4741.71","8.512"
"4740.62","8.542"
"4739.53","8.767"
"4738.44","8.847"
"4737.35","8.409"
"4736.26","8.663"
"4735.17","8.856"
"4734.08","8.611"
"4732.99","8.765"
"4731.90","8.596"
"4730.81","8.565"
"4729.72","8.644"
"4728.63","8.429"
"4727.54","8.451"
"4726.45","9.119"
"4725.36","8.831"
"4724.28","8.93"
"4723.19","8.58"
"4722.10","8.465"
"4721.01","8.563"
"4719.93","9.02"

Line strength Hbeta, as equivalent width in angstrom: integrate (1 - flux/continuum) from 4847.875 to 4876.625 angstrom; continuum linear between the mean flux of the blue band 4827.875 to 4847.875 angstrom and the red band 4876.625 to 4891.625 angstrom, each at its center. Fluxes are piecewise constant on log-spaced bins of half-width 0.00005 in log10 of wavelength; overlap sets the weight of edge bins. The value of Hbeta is 2.2 angstrom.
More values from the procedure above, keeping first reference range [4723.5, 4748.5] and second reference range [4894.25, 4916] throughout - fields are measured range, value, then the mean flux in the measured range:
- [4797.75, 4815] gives -0.1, 8.67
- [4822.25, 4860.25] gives 0.8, 8.39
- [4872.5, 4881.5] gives 0.3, 8.22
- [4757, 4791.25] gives 0.1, 8.64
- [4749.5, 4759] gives 0.0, 8.66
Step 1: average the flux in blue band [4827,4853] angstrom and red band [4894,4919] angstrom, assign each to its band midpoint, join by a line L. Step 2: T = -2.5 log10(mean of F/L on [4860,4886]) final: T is 0.102 mag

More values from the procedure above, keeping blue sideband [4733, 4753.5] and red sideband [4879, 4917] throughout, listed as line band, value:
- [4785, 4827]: -0.02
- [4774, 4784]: -0.01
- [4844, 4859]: 0.03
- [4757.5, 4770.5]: 0.00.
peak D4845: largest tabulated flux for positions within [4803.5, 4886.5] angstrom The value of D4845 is 9.046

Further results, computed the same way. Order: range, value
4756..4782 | 9.274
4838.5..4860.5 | 8.697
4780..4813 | 8.92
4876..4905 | 8.85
